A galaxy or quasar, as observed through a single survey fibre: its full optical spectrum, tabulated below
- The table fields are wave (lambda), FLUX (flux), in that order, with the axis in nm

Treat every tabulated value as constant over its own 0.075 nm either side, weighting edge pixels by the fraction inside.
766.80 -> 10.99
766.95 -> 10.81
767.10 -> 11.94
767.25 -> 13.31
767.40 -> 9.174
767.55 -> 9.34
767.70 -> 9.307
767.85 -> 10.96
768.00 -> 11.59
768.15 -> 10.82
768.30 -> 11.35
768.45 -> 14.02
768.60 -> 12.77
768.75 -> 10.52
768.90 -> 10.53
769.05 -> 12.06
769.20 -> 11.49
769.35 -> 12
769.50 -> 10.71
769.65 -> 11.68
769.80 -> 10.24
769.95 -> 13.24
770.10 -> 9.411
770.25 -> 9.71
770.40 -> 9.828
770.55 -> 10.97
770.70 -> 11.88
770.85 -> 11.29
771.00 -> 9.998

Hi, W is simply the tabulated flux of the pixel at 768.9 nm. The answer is 10.53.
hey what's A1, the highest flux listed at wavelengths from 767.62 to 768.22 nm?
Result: 11.59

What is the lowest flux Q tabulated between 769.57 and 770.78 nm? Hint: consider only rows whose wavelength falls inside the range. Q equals 9.411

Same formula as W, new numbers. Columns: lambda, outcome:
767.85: 10.96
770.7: 11.88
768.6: 12.77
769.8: 10.24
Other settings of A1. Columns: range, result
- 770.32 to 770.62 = 10.97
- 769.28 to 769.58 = 12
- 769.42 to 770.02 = 13.24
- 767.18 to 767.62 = 13.31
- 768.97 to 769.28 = 12.06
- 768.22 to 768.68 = 14.02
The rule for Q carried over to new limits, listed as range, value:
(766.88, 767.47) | 9.174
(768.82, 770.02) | 10.24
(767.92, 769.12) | 10.52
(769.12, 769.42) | 11.49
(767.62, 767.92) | 9.307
